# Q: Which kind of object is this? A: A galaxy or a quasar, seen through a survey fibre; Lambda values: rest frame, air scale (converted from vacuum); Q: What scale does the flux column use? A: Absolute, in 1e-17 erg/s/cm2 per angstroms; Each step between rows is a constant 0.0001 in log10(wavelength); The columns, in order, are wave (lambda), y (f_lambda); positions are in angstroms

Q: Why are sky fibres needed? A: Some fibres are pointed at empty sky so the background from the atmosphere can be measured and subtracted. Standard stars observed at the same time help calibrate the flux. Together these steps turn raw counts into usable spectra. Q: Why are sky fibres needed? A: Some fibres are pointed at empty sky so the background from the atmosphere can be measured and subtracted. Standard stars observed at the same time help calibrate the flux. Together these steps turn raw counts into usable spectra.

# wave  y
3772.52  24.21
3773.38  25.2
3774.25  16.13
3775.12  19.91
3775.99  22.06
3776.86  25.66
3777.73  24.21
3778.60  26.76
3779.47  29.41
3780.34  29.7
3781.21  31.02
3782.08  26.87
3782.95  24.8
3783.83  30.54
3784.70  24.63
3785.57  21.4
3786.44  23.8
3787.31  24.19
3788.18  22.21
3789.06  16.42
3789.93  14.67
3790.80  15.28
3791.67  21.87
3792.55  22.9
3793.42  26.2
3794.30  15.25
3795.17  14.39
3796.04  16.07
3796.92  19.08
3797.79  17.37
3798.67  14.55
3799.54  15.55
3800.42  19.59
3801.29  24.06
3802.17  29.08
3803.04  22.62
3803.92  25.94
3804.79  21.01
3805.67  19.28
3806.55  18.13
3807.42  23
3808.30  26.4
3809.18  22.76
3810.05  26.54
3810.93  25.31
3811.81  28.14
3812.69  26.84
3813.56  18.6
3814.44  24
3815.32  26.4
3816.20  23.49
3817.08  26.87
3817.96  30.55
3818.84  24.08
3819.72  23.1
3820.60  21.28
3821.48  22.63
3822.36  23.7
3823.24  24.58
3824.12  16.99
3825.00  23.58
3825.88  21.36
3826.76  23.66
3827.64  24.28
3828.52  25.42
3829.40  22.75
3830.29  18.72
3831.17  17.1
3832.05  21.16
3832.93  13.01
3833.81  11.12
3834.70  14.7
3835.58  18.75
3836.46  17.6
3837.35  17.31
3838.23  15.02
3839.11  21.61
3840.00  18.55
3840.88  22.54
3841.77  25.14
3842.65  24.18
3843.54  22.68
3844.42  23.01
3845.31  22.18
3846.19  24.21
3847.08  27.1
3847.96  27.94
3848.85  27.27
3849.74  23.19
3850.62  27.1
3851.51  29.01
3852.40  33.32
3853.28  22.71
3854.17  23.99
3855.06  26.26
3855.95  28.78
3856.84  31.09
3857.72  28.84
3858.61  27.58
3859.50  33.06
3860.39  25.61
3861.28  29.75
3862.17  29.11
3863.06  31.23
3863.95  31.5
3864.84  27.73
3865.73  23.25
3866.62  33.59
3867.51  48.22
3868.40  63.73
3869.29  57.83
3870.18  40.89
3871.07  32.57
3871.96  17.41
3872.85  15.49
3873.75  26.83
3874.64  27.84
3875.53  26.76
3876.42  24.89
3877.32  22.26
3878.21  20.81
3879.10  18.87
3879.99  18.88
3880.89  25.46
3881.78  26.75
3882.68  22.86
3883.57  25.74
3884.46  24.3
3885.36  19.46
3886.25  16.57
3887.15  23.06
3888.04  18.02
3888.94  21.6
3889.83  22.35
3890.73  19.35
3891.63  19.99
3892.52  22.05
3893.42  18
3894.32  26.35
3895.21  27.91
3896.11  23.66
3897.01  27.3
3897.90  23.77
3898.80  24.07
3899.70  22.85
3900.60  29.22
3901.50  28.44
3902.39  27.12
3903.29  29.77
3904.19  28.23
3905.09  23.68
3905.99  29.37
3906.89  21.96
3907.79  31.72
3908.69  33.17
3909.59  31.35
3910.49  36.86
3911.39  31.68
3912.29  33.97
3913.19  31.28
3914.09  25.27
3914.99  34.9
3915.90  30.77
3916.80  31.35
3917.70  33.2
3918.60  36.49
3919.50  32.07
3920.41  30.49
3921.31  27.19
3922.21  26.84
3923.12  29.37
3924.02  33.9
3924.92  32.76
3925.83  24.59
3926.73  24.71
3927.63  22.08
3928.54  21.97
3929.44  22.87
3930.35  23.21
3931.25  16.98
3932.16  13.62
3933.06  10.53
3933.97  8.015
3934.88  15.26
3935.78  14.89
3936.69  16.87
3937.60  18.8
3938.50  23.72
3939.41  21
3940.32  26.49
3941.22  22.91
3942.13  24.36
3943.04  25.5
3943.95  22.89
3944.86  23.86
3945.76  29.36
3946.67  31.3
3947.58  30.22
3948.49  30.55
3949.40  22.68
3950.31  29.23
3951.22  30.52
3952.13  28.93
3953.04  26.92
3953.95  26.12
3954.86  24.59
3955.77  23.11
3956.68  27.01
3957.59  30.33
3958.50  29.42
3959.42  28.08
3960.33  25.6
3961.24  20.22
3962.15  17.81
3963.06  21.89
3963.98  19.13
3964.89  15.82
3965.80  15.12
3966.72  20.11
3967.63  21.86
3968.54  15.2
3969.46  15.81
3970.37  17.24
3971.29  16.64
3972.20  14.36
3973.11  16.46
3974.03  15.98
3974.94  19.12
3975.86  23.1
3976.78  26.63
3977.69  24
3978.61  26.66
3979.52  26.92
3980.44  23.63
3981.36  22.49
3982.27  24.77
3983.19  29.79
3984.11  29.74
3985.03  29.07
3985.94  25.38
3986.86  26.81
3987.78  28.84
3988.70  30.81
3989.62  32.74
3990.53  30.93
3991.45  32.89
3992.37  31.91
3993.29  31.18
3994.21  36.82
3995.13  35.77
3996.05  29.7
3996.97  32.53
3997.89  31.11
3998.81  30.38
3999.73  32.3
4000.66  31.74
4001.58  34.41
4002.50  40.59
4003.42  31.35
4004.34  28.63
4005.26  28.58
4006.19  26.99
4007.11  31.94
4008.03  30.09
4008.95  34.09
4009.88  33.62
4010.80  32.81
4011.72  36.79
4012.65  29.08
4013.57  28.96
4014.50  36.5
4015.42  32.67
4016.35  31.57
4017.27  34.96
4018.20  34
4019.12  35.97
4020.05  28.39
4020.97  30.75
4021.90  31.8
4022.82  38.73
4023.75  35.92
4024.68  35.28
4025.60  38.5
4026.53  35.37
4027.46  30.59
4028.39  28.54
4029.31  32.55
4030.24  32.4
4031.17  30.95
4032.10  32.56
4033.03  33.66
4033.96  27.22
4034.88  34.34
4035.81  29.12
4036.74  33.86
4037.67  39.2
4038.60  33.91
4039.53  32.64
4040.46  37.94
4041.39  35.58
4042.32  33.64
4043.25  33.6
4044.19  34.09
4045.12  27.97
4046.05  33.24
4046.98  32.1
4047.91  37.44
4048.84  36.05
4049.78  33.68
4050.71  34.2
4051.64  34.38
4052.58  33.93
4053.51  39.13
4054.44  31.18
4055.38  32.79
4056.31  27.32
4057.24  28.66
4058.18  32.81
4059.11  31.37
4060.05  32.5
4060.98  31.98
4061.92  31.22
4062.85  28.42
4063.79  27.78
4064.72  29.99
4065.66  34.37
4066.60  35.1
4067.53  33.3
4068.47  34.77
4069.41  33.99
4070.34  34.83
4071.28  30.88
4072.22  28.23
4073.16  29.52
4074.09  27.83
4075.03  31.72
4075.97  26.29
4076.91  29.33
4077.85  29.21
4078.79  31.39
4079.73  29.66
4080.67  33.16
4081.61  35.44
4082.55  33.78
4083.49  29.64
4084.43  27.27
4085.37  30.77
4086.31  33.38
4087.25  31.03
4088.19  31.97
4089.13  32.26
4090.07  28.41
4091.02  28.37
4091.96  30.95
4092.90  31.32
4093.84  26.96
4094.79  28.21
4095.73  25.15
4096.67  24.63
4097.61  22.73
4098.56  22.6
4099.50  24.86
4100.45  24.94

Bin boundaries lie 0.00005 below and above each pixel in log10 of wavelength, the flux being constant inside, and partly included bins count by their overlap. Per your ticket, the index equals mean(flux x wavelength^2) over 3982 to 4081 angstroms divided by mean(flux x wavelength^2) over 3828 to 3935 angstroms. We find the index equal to 1.35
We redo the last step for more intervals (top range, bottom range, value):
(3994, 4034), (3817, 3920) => 1.35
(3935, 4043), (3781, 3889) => 1.27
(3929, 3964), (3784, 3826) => 1.13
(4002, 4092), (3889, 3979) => 1.40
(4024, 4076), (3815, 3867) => 1.50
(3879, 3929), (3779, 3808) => 1.29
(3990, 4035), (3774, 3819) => 1.60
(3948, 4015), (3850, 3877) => 0.93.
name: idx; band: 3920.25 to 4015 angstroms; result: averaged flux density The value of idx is 25.8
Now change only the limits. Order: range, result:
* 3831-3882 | 26.2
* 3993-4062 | 32.9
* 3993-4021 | 32.4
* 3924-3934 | 21.3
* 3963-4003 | 25.9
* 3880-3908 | 24.1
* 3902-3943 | 25.9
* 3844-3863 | 27.3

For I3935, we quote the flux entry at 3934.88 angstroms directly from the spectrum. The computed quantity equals 15.26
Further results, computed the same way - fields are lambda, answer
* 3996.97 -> 32.53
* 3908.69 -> 33.17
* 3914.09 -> 25.27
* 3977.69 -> 24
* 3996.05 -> 29.7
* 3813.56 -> 18.6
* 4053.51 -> 39.13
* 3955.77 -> 23.11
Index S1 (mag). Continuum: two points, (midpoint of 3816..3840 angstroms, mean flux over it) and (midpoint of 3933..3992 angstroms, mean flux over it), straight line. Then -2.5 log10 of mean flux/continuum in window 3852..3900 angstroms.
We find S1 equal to -0.229 mag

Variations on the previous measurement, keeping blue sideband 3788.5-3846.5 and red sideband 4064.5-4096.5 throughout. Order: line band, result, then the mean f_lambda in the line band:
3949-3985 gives 0.162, 23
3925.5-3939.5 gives 0.340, 18.6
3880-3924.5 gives -0.106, 26.9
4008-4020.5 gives -0.161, 32.9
